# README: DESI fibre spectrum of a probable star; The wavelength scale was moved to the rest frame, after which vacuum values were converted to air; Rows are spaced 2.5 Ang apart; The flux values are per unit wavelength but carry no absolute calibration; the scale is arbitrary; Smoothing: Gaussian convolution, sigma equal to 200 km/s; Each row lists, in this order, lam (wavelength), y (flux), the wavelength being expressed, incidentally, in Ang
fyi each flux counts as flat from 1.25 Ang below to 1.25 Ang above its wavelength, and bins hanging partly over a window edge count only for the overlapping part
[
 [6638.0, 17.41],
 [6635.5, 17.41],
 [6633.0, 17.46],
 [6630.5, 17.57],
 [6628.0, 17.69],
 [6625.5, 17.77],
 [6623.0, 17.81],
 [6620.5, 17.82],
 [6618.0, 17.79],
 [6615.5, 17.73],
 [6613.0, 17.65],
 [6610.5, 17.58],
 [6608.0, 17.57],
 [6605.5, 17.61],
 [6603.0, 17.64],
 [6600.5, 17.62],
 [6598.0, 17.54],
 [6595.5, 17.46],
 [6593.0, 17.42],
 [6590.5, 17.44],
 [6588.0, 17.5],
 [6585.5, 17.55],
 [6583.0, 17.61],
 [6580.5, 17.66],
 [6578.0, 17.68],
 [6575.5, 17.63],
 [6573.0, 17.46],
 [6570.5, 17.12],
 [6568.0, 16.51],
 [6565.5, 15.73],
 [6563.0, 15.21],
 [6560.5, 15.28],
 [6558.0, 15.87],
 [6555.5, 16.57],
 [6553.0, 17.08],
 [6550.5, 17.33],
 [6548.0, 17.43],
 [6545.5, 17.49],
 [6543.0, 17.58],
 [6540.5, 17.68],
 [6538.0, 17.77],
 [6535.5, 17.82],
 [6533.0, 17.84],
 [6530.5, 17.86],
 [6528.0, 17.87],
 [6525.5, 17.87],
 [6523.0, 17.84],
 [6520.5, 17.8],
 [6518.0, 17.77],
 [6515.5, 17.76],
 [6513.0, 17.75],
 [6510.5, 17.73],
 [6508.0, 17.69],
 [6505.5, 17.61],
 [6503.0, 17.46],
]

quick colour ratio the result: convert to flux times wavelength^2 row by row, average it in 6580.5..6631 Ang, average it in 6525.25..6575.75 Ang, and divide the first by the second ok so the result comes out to 1.0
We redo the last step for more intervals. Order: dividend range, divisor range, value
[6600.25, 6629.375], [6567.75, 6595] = 1.02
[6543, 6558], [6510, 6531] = 0.97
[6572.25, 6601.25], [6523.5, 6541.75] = 1.00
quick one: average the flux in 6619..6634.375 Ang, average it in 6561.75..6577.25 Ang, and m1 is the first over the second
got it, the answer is 1.06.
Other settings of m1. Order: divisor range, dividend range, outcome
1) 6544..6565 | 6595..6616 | 1.07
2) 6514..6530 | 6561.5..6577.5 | 0.93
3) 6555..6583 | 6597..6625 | 1.06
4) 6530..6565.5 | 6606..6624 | 1.04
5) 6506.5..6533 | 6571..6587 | 0.99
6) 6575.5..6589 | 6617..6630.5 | 1.01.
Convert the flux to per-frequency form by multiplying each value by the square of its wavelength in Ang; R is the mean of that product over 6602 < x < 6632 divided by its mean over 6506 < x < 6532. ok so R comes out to 1.02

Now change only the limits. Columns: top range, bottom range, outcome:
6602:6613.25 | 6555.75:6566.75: 1.14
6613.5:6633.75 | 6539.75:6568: 1.09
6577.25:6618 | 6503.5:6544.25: 1.01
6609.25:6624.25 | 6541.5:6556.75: 1.05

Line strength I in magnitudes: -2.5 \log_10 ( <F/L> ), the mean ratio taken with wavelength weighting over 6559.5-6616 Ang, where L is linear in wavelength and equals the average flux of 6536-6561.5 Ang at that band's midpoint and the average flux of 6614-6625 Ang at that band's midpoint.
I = 0.01 mag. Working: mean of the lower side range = 17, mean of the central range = 17.2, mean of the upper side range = 17.8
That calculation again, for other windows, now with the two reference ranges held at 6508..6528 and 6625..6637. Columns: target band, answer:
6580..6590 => 0.01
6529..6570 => 0.05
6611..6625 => -0.01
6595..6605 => 0.00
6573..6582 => 0.00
